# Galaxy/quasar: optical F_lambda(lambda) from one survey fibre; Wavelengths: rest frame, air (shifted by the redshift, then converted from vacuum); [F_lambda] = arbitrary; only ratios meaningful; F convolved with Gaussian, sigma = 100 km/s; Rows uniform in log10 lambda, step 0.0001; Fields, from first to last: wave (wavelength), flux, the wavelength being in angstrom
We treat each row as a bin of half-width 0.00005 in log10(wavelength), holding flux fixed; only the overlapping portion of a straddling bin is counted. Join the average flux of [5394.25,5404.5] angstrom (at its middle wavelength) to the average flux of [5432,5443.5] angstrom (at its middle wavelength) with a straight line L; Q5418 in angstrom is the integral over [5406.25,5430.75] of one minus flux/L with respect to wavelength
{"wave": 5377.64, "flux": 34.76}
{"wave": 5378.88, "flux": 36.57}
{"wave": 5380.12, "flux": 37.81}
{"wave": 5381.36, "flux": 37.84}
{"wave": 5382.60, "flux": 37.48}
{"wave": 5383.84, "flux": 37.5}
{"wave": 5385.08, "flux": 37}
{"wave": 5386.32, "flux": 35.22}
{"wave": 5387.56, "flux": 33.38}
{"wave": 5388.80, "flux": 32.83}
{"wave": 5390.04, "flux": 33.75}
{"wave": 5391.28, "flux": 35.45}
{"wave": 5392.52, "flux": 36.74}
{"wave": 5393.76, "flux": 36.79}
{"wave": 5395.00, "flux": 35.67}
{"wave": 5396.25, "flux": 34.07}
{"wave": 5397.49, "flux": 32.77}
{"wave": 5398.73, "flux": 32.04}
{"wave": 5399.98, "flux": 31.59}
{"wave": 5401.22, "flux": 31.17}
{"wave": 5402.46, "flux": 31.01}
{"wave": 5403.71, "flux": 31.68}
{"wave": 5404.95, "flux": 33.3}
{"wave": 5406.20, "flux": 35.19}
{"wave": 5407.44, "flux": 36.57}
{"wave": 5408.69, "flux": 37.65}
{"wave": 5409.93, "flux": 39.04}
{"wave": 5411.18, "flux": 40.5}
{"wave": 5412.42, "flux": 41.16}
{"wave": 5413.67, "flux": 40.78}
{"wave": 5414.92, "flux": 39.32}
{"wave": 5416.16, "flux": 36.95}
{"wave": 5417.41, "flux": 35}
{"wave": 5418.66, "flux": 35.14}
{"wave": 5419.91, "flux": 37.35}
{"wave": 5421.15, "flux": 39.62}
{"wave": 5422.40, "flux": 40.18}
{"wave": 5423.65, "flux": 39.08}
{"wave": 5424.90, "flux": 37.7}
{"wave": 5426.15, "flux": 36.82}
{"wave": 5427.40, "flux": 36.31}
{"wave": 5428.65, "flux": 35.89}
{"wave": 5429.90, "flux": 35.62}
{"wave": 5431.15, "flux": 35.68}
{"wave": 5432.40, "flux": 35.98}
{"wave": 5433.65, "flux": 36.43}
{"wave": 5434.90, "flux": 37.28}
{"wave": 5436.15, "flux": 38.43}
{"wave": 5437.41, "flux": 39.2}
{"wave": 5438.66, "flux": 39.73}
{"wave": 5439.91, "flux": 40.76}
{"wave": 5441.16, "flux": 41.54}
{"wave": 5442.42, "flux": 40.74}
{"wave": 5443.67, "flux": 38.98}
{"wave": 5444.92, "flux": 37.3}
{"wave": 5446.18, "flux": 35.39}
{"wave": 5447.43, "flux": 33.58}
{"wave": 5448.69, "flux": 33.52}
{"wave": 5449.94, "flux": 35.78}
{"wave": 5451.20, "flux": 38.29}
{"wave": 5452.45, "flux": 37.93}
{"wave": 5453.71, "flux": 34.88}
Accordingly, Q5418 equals -1.5 angstrom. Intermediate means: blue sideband 32.6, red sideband 39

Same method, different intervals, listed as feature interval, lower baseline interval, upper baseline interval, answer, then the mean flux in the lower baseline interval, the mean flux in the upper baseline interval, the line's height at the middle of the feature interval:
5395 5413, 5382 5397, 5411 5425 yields 1.07 angstrom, 35.5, 38.5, 37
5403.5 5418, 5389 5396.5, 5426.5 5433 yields -0.73 angstrom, 35.3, 35.9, 35.6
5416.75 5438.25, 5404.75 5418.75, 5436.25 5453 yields 0.37 angstrom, 37.8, 37.9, 37.8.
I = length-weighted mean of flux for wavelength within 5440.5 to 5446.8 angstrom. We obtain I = 38.8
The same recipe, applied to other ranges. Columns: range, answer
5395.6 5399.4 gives 32.9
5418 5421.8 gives 37.4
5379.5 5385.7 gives 37.5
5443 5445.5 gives 38.3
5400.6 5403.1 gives 31.1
